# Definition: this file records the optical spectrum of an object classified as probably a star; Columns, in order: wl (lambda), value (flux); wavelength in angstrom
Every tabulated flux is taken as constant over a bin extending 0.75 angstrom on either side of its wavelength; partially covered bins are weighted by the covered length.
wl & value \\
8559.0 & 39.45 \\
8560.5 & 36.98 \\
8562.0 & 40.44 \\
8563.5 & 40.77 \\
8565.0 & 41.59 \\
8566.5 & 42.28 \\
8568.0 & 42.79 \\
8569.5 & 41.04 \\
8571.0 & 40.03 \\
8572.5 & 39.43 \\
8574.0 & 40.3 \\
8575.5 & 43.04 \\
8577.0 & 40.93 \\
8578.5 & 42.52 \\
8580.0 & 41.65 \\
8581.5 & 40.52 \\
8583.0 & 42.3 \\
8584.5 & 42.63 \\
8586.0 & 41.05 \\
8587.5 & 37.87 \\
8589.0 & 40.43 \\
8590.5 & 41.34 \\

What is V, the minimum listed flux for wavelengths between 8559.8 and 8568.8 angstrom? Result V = 36.98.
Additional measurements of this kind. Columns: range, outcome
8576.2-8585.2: 40.52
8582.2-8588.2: 37.87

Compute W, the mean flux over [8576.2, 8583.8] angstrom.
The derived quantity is 41.6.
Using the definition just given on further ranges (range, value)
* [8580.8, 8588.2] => 40.9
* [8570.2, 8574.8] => 40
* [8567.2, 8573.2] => 40.8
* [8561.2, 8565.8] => 40.9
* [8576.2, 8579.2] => 41.7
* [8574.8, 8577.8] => 42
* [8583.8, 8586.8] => 41.8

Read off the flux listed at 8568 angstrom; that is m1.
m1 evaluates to 42.79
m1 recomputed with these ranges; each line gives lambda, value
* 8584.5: 42.63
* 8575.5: 43.04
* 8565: 41.59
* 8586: 41.05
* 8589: 40.43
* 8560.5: 36.98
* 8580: 41.65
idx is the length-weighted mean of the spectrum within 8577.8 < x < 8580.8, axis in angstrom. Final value 42.1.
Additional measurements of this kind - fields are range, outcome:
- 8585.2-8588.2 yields 39.5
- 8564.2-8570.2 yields 41.9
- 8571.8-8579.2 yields 41.2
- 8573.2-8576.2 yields 41.6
